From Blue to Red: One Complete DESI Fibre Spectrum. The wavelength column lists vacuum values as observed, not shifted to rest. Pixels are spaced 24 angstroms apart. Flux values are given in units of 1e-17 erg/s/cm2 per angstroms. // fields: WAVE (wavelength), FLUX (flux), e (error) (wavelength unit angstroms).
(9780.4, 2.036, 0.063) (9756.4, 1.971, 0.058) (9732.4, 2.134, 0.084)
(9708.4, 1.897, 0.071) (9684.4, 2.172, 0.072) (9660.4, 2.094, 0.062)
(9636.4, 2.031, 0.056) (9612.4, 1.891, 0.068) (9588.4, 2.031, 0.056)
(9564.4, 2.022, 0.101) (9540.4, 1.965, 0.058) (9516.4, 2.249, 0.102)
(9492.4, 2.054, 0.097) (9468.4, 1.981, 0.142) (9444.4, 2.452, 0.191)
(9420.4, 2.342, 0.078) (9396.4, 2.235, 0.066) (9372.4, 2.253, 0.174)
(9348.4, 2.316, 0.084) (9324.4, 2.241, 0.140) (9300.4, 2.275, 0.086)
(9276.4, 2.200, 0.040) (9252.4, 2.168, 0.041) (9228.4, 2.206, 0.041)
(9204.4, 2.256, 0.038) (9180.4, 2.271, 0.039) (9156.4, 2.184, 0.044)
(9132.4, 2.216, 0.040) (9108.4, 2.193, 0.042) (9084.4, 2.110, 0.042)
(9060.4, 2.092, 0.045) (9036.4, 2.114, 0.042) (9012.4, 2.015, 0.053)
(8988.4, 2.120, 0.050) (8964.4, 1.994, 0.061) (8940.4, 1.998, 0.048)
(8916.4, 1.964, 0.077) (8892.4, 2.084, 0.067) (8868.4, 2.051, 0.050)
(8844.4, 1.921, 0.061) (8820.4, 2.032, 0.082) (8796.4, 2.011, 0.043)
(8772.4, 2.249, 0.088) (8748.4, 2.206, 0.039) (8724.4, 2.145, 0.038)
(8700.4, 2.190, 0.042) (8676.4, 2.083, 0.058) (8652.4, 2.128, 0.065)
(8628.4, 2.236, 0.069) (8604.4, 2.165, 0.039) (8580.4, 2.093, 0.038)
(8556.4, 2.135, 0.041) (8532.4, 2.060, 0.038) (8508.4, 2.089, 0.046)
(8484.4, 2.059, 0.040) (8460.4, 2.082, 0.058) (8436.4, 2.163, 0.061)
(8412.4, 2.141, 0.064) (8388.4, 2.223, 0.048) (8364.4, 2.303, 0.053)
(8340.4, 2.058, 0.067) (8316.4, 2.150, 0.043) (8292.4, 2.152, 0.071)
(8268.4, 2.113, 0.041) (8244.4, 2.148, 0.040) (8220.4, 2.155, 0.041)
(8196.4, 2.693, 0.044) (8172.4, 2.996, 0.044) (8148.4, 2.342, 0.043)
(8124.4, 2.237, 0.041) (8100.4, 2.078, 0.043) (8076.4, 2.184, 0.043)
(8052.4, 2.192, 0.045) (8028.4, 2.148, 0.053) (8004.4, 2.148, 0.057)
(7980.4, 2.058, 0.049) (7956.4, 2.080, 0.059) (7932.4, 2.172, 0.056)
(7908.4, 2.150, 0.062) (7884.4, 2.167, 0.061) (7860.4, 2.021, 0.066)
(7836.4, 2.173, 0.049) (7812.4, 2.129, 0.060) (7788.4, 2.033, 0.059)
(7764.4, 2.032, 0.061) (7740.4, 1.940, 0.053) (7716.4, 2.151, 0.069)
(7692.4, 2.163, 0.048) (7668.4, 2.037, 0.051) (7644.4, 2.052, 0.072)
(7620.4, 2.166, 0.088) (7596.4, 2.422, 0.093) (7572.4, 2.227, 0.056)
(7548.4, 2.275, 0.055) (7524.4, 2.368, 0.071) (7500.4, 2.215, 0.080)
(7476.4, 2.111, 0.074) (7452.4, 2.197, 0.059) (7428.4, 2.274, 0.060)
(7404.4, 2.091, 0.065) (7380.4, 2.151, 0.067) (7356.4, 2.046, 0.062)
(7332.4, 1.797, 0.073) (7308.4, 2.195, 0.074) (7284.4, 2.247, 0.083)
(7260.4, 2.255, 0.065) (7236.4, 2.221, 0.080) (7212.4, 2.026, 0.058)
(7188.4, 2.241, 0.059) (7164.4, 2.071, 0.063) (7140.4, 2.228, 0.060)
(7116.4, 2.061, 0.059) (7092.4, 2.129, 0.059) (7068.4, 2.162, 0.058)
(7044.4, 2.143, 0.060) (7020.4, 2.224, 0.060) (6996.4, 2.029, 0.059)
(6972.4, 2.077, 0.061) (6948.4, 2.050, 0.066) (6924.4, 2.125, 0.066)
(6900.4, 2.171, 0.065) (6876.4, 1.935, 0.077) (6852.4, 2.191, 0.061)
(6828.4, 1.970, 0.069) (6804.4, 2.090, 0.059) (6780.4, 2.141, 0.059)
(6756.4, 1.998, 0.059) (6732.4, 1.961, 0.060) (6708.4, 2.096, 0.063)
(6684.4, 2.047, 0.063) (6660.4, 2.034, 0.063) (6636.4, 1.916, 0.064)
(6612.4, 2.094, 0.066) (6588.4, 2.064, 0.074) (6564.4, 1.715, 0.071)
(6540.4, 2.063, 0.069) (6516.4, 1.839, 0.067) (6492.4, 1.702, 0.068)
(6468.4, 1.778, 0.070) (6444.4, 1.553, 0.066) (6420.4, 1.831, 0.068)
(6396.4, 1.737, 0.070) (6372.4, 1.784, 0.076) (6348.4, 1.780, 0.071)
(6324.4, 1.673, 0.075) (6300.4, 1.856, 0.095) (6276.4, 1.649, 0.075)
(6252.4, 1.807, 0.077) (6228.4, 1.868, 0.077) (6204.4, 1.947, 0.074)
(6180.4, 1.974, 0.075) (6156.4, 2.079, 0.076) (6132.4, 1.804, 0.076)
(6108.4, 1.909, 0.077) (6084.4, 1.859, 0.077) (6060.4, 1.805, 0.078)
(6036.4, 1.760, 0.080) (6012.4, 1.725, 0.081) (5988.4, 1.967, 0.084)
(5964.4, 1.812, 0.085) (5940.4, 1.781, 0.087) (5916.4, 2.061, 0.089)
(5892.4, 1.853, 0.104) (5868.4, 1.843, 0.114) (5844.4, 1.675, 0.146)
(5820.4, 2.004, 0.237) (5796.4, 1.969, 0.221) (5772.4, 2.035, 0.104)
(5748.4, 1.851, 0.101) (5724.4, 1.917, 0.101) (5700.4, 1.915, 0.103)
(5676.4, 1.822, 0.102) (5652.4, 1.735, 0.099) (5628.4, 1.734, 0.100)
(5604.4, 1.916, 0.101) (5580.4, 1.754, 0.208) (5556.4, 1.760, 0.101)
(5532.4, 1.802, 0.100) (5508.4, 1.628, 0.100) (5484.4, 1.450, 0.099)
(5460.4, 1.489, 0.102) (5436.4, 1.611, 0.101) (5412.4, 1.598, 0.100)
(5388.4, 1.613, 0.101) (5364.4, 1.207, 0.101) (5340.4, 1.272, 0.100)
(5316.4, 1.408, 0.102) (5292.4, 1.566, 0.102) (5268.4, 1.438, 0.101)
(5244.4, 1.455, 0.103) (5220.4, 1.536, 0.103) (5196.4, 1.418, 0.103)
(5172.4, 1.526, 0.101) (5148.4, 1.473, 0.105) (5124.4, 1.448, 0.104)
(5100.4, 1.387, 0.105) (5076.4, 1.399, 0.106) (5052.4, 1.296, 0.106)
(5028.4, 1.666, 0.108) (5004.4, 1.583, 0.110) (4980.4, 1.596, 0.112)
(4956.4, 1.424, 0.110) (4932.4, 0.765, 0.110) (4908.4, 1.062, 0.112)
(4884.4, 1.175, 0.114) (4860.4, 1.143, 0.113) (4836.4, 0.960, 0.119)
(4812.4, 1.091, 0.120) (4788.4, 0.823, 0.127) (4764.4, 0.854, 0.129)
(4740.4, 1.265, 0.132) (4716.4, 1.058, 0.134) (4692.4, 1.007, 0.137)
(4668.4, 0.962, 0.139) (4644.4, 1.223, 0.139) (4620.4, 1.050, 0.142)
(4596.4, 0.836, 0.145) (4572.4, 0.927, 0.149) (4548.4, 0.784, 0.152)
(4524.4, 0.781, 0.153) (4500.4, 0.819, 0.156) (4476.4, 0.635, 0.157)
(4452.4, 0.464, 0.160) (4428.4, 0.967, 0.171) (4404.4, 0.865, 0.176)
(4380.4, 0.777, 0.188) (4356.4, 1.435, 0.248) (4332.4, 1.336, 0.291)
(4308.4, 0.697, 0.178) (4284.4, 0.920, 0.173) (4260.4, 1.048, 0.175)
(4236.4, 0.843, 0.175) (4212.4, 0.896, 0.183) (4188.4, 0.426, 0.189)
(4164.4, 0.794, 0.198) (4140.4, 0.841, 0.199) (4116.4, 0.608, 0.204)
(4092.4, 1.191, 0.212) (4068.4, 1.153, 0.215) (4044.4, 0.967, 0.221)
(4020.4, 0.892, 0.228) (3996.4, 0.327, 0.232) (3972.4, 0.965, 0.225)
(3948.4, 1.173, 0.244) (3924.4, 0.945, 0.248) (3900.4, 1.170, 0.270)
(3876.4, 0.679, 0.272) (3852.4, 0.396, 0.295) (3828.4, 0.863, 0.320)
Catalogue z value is 0.24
